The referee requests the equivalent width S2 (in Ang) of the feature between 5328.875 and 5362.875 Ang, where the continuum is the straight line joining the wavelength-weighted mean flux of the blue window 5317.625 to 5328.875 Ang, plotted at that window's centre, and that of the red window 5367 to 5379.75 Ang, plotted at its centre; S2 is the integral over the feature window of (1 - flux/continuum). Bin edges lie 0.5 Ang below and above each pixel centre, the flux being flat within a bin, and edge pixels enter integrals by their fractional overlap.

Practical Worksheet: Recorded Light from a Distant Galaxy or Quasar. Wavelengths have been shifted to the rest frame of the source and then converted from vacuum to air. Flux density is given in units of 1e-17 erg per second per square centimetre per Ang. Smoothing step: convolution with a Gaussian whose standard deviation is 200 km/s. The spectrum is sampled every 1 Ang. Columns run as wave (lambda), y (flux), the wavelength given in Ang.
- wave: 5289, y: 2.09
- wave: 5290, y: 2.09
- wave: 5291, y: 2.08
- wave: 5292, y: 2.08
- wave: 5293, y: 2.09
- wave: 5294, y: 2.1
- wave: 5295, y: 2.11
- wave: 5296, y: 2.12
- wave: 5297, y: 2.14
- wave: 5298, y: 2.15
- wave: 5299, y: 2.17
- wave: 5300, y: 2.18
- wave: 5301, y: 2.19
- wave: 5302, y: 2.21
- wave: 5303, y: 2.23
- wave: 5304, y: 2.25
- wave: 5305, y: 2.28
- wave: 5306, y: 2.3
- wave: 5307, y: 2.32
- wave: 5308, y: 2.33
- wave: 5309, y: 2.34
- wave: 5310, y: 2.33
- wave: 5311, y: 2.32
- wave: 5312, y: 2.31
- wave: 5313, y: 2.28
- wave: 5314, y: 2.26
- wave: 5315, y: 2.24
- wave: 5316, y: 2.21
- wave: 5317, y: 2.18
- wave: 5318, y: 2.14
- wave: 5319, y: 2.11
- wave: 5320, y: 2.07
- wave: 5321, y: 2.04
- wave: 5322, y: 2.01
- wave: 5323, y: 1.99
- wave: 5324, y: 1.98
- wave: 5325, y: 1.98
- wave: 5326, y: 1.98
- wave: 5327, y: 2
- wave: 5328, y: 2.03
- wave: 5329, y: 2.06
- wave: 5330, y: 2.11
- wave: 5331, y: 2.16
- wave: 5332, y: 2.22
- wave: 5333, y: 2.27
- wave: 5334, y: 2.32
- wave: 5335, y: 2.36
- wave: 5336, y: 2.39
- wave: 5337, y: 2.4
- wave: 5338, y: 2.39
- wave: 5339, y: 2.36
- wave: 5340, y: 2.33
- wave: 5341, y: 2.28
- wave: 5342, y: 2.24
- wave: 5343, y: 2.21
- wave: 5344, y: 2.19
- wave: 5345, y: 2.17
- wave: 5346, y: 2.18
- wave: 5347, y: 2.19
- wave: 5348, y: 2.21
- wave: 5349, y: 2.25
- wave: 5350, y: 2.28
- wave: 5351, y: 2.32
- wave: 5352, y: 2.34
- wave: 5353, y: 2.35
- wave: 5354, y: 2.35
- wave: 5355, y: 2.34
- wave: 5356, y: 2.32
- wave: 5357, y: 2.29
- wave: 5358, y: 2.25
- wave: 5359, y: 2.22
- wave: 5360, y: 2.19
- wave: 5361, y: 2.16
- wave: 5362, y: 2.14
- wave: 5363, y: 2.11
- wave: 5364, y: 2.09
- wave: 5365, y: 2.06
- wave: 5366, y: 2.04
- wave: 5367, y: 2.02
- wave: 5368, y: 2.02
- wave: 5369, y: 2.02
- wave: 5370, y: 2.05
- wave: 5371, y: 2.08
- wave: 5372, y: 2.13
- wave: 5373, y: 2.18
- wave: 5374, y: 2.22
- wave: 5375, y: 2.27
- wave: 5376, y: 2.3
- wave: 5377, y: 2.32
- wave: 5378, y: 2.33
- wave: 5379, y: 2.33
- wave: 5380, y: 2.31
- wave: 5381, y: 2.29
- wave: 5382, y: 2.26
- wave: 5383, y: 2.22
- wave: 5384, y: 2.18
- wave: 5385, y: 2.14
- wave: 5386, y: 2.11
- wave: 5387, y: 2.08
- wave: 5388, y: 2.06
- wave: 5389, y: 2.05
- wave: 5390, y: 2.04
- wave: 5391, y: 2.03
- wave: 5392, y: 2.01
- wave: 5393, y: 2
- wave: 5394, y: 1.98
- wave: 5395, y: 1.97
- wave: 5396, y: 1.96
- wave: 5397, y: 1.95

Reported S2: -2.6 Ang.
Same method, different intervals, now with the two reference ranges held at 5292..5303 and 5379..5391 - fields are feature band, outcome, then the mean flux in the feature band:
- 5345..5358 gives -0.7 Ang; 2.28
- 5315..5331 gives 0.6 Ang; 2.07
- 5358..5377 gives 0.2 Ang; 2.14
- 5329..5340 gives -0.7 Ang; 2.29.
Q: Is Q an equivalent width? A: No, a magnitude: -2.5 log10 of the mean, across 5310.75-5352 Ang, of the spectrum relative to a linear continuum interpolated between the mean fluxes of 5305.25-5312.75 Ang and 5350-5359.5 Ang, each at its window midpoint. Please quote 0.06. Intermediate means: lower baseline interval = 2.32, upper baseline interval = 2.31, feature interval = 2.2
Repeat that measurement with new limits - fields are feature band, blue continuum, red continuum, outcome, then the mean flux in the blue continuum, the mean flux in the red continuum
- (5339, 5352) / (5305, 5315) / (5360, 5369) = -0.04 mag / 2.31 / 2.08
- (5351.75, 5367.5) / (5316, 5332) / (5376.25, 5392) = -0.03 mag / 2.07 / 2.18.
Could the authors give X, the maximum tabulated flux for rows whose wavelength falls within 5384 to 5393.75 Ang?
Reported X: 2.18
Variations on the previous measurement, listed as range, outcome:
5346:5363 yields 2.35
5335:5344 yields 2.4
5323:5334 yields 2.32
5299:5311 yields 2.34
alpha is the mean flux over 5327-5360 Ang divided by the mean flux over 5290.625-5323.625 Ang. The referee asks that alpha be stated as 1.03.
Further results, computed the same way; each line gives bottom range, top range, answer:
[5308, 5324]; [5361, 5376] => 0.97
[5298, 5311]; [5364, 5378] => 0.95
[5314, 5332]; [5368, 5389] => 1.05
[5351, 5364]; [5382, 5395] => 0.92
